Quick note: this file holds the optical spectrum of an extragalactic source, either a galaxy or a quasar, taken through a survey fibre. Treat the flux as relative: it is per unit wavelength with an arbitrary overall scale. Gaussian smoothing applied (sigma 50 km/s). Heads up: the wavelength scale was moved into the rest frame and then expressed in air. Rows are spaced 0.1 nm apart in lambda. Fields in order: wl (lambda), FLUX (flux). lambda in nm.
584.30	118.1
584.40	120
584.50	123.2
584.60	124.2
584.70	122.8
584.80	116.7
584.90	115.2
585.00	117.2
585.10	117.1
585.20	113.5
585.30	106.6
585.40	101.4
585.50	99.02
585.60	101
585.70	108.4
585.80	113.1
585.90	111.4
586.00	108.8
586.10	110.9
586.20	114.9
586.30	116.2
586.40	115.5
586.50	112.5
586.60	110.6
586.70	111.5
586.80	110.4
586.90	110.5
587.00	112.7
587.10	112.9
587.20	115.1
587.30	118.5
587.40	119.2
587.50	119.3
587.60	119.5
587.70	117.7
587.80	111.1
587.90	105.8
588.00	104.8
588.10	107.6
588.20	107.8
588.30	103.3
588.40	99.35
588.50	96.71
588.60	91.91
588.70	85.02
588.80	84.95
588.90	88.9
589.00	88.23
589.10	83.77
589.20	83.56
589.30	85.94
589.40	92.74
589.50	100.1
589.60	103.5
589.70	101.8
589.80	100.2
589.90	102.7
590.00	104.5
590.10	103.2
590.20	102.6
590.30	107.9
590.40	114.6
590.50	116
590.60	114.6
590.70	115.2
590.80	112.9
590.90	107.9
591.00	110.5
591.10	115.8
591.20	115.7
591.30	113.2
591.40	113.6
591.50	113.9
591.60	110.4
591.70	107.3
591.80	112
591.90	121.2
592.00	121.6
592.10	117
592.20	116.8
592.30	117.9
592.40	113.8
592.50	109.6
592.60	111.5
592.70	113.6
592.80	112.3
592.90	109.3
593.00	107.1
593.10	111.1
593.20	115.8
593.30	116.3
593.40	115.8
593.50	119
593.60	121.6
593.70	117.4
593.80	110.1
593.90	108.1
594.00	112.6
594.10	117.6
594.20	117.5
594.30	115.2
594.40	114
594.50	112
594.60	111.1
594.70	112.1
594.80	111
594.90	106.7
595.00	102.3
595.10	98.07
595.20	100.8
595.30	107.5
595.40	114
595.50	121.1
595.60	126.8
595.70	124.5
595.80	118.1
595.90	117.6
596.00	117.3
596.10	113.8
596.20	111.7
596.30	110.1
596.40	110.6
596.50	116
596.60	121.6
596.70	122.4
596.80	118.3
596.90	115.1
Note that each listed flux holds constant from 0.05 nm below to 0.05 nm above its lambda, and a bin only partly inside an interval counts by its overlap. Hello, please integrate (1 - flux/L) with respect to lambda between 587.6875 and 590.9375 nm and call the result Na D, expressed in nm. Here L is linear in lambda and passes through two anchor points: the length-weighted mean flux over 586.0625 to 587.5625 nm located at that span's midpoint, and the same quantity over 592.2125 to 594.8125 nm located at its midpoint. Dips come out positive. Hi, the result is 0.36 nm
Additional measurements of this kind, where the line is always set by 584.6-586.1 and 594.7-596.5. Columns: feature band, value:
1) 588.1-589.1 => 0.16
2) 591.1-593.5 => -0.04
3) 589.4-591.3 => 0.07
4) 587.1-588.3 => -0.01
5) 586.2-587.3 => -0.02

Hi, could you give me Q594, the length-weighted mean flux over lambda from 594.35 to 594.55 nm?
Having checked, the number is 113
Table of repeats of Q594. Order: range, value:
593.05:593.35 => 114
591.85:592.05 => 121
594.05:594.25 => 118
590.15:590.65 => 111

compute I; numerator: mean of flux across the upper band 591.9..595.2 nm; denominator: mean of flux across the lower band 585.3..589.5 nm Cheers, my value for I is 1.07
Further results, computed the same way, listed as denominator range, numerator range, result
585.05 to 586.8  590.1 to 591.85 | 1.01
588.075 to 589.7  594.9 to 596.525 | 1.20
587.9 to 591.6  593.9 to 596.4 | 1.10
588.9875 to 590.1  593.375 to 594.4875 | 1.20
